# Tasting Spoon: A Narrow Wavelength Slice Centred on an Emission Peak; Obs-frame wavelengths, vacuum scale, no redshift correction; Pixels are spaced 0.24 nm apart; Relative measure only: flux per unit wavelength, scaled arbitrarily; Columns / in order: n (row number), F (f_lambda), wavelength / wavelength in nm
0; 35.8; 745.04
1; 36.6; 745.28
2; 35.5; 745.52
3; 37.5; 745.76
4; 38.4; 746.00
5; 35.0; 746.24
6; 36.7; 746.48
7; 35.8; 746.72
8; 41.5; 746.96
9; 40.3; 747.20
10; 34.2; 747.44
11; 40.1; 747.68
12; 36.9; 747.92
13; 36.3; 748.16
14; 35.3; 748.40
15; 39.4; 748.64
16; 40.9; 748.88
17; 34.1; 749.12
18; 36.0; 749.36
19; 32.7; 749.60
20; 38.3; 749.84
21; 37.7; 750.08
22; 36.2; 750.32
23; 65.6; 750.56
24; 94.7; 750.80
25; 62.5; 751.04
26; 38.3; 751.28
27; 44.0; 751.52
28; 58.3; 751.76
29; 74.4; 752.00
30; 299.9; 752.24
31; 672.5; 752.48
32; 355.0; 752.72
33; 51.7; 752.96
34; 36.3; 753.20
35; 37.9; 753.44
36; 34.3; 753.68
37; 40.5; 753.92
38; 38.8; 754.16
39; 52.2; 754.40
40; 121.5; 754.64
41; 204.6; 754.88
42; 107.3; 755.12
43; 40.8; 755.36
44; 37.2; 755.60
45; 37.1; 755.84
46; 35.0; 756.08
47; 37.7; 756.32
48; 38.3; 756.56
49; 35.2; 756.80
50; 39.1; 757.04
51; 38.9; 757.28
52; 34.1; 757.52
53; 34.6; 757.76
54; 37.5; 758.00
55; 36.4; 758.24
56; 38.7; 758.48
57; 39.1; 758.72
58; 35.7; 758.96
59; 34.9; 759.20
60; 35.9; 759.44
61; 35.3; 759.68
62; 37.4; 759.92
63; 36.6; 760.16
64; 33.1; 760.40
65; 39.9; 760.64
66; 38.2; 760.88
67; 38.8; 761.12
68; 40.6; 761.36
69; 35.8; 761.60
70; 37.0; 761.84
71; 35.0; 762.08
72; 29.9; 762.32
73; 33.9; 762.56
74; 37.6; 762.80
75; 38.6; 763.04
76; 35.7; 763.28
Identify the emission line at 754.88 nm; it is [N II]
